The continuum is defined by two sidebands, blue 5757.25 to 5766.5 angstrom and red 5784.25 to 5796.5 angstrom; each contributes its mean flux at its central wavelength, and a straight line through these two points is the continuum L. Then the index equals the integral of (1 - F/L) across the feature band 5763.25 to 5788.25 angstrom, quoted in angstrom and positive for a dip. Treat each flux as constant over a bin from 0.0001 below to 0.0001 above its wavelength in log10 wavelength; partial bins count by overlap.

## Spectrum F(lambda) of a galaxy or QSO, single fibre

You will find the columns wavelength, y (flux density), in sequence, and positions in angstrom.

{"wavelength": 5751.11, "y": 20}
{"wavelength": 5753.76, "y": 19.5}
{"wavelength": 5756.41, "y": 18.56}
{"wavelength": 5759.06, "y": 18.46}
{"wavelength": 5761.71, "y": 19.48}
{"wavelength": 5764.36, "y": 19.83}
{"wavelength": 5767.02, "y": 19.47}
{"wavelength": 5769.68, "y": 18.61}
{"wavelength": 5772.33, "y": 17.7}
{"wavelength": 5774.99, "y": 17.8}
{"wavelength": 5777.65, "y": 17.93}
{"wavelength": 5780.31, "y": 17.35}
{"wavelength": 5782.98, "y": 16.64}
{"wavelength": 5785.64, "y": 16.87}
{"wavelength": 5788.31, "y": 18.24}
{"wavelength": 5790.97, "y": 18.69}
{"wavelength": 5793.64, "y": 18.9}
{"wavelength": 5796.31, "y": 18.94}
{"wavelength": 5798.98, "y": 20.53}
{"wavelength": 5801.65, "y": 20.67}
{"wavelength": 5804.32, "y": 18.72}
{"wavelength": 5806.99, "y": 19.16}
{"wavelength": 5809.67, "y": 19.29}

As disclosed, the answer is 1.0 angstrom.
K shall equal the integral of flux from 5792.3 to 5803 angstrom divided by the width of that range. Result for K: 19.8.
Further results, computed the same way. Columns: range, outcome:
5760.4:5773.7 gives 19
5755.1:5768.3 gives 19.2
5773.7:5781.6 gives 17.7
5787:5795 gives 18.6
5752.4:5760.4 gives 18.9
